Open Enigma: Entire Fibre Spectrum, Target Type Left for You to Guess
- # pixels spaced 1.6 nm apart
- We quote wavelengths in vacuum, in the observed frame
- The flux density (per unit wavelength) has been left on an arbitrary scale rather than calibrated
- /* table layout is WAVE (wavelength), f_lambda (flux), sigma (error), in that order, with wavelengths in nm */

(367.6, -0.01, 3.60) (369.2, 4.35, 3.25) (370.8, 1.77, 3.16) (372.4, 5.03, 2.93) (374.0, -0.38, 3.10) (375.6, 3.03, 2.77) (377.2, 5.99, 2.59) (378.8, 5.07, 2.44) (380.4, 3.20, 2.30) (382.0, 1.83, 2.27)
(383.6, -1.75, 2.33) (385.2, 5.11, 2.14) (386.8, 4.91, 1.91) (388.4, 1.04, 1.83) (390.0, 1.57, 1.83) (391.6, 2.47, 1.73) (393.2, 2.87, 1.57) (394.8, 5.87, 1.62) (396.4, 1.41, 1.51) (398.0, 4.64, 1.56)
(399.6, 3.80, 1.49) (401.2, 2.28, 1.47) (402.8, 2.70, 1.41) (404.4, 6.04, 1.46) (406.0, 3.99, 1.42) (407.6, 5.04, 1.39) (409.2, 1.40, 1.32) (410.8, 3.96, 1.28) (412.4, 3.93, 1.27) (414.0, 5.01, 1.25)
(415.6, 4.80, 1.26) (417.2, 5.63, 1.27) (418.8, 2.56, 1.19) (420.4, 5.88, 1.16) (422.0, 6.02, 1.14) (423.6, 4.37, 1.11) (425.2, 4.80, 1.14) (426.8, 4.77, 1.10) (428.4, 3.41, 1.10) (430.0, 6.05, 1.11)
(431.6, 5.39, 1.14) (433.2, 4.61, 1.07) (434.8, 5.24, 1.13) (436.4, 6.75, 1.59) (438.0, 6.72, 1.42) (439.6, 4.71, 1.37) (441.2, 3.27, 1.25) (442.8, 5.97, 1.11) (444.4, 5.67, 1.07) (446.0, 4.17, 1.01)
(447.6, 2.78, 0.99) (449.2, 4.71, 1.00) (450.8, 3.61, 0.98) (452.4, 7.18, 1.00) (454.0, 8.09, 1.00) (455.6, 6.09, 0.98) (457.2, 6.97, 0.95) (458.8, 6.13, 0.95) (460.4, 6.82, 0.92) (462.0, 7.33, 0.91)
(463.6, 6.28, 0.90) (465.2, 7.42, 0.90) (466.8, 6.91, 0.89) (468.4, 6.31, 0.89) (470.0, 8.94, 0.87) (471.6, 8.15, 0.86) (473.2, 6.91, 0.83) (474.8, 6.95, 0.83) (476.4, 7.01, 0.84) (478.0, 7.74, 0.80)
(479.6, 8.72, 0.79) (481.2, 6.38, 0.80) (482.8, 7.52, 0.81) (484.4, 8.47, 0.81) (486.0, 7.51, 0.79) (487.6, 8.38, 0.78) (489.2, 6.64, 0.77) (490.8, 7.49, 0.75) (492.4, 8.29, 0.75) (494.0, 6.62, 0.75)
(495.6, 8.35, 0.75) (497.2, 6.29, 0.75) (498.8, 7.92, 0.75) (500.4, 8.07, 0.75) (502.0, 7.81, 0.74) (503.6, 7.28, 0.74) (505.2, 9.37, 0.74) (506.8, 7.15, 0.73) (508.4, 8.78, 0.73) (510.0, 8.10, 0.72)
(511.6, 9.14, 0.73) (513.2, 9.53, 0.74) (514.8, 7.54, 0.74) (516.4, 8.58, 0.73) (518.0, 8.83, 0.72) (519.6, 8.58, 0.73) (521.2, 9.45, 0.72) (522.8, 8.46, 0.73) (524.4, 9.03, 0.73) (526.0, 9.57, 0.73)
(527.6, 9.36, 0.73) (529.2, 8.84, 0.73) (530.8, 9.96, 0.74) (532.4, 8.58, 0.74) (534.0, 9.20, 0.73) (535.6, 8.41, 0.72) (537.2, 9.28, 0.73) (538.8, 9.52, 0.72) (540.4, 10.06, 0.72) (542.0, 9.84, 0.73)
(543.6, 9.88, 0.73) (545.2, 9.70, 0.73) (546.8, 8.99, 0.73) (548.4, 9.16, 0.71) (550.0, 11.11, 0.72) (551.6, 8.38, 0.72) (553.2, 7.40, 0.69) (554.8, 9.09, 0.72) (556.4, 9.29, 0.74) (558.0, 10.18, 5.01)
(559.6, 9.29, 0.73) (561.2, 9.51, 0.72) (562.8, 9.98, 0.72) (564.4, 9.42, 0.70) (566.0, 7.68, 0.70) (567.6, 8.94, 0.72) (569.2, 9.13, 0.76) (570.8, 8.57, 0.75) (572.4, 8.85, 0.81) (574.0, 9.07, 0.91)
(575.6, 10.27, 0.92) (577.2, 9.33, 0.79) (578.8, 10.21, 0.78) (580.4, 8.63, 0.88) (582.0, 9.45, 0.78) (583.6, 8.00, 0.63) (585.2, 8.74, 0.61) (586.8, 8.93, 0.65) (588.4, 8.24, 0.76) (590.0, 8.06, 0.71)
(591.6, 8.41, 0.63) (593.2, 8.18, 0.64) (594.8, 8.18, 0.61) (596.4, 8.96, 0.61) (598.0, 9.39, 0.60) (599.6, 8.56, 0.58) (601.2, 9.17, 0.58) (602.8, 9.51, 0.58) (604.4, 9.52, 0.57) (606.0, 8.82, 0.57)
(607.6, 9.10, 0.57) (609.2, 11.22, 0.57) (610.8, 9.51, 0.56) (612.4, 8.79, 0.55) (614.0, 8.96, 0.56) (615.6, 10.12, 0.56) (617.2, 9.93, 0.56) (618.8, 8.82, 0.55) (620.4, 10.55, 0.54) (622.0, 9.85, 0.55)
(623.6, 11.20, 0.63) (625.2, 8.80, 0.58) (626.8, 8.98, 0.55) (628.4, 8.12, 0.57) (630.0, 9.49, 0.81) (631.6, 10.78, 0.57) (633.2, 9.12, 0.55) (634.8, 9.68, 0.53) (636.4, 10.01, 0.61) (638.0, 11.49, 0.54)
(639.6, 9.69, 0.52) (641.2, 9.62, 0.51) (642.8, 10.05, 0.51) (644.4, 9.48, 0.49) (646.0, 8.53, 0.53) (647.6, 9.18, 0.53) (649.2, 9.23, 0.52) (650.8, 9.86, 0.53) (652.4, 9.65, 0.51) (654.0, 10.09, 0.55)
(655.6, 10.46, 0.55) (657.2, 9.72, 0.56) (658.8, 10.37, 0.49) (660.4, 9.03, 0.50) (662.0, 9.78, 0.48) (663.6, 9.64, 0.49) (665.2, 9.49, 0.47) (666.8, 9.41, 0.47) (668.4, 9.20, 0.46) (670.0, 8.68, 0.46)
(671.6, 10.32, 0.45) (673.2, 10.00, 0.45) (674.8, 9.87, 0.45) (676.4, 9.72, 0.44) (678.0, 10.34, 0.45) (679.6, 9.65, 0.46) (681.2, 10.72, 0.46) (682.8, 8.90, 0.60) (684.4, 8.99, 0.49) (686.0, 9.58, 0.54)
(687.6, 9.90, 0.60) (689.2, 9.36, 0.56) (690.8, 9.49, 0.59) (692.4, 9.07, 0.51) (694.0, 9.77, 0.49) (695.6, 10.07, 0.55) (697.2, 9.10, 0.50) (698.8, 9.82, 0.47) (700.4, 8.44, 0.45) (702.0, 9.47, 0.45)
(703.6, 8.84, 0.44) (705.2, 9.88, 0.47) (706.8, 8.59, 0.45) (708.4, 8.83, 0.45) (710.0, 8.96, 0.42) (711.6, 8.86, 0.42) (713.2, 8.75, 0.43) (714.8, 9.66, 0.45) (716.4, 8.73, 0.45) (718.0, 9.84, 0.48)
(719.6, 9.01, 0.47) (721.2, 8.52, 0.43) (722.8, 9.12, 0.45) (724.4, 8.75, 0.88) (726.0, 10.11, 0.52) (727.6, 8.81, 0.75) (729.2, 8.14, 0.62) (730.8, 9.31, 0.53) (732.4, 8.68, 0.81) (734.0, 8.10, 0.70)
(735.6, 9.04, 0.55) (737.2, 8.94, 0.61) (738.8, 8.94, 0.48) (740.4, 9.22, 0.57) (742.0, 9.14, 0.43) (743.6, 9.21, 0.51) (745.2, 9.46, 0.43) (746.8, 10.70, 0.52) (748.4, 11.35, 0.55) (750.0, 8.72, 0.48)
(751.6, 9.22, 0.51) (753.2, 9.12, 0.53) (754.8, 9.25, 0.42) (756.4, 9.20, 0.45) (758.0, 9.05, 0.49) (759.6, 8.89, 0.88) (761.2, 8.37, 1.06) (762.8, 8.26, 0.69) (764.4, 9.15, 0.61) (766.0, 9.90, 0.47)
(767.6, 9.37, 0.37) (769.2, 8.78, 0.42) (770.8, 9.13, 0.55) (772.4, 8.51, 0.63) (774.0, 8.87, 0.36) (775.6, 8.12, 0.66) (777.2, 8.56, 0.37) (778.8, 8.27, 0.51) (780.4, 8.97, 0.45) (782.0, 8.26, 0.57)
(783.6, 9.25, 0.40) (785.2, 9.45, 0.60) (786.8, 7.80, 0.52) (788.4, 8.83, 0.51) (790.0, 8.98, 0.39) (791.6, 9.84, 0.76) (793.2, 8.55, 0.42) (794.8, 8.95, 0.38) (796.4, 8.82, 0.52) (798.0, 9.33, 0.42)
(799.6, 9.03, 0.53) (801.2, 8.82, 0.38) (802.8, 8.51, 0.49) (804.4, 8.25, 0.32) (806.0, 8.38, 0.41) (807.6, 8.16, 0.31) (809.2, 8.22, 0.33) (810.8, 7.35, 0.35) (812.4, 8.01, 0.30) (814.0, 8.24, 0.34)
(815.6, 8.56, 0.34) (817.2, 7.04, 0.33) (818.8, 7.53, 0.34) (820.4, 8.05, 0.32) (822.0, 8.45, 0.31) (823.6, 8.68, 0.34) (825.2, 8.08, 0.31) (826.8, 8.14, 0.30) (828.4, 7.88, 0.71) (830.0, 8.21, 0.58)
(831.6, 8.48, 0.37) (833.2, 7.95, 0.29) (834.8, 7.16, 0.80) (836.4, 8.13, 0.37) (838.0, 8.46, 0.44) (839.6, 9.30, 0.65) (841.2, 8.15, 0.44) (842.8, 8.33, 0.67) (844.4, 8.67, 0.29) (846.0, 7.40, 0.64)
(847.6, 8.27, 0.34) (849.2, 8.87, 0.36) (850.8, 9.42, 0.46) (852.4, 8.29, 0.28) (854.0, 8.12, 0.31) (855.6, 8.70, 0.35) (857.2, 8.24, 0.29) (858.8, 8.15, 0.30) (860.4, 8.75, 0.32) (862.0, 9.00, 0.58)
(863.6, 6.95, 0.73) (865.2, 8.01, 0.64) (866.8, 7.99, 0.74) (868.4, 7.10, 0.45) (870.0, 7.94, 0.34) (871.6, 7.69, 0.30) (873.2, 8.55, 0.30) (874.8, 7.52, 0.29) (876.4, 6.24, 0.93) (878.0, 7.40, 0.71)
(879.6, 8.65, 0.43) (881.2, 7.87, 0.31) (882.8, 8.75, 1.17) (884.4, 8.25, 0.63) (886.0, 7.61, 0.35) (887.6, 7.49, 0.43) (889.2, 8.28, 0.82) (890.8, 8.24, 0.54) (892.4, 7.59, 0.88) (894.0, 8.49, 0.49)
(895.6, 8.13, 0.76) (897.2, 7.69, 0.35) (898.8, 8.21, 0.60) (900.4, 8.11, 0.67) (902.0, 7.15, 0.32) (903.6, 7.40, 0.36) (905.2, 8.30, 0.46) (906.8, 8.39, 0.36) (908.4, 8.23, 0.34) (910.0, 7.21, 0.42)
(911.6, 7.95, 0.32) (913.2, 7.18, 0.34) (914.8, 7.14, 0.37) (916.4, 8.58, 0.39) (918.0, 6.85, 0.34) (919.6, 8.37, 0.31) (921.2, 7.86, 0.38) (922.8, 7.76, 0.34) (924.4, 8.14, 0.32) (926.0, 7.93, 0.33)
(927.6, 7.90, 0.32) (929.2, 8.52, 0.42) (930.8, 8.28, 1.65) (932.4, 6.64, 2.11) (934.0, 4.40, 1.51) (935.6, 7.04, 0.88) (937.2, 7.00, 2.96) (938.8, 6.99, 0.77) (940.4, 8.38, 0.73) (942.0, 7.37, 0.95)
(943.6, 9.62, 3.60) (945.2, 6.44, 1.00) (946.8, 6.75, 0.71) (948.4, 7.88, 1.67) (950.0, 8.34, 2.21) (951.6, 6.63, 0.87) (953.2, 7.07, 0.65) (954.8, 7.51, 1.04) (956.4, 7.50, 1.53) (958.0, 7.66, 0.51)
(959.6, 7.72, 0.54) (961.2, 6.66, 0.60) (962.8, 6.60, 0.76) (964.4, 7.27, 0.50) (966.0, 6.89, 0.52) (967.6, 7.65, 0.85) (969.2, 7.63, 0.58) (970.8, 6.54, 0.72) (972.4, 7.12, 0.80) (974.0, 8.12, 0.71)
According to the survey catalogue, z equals 0.14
